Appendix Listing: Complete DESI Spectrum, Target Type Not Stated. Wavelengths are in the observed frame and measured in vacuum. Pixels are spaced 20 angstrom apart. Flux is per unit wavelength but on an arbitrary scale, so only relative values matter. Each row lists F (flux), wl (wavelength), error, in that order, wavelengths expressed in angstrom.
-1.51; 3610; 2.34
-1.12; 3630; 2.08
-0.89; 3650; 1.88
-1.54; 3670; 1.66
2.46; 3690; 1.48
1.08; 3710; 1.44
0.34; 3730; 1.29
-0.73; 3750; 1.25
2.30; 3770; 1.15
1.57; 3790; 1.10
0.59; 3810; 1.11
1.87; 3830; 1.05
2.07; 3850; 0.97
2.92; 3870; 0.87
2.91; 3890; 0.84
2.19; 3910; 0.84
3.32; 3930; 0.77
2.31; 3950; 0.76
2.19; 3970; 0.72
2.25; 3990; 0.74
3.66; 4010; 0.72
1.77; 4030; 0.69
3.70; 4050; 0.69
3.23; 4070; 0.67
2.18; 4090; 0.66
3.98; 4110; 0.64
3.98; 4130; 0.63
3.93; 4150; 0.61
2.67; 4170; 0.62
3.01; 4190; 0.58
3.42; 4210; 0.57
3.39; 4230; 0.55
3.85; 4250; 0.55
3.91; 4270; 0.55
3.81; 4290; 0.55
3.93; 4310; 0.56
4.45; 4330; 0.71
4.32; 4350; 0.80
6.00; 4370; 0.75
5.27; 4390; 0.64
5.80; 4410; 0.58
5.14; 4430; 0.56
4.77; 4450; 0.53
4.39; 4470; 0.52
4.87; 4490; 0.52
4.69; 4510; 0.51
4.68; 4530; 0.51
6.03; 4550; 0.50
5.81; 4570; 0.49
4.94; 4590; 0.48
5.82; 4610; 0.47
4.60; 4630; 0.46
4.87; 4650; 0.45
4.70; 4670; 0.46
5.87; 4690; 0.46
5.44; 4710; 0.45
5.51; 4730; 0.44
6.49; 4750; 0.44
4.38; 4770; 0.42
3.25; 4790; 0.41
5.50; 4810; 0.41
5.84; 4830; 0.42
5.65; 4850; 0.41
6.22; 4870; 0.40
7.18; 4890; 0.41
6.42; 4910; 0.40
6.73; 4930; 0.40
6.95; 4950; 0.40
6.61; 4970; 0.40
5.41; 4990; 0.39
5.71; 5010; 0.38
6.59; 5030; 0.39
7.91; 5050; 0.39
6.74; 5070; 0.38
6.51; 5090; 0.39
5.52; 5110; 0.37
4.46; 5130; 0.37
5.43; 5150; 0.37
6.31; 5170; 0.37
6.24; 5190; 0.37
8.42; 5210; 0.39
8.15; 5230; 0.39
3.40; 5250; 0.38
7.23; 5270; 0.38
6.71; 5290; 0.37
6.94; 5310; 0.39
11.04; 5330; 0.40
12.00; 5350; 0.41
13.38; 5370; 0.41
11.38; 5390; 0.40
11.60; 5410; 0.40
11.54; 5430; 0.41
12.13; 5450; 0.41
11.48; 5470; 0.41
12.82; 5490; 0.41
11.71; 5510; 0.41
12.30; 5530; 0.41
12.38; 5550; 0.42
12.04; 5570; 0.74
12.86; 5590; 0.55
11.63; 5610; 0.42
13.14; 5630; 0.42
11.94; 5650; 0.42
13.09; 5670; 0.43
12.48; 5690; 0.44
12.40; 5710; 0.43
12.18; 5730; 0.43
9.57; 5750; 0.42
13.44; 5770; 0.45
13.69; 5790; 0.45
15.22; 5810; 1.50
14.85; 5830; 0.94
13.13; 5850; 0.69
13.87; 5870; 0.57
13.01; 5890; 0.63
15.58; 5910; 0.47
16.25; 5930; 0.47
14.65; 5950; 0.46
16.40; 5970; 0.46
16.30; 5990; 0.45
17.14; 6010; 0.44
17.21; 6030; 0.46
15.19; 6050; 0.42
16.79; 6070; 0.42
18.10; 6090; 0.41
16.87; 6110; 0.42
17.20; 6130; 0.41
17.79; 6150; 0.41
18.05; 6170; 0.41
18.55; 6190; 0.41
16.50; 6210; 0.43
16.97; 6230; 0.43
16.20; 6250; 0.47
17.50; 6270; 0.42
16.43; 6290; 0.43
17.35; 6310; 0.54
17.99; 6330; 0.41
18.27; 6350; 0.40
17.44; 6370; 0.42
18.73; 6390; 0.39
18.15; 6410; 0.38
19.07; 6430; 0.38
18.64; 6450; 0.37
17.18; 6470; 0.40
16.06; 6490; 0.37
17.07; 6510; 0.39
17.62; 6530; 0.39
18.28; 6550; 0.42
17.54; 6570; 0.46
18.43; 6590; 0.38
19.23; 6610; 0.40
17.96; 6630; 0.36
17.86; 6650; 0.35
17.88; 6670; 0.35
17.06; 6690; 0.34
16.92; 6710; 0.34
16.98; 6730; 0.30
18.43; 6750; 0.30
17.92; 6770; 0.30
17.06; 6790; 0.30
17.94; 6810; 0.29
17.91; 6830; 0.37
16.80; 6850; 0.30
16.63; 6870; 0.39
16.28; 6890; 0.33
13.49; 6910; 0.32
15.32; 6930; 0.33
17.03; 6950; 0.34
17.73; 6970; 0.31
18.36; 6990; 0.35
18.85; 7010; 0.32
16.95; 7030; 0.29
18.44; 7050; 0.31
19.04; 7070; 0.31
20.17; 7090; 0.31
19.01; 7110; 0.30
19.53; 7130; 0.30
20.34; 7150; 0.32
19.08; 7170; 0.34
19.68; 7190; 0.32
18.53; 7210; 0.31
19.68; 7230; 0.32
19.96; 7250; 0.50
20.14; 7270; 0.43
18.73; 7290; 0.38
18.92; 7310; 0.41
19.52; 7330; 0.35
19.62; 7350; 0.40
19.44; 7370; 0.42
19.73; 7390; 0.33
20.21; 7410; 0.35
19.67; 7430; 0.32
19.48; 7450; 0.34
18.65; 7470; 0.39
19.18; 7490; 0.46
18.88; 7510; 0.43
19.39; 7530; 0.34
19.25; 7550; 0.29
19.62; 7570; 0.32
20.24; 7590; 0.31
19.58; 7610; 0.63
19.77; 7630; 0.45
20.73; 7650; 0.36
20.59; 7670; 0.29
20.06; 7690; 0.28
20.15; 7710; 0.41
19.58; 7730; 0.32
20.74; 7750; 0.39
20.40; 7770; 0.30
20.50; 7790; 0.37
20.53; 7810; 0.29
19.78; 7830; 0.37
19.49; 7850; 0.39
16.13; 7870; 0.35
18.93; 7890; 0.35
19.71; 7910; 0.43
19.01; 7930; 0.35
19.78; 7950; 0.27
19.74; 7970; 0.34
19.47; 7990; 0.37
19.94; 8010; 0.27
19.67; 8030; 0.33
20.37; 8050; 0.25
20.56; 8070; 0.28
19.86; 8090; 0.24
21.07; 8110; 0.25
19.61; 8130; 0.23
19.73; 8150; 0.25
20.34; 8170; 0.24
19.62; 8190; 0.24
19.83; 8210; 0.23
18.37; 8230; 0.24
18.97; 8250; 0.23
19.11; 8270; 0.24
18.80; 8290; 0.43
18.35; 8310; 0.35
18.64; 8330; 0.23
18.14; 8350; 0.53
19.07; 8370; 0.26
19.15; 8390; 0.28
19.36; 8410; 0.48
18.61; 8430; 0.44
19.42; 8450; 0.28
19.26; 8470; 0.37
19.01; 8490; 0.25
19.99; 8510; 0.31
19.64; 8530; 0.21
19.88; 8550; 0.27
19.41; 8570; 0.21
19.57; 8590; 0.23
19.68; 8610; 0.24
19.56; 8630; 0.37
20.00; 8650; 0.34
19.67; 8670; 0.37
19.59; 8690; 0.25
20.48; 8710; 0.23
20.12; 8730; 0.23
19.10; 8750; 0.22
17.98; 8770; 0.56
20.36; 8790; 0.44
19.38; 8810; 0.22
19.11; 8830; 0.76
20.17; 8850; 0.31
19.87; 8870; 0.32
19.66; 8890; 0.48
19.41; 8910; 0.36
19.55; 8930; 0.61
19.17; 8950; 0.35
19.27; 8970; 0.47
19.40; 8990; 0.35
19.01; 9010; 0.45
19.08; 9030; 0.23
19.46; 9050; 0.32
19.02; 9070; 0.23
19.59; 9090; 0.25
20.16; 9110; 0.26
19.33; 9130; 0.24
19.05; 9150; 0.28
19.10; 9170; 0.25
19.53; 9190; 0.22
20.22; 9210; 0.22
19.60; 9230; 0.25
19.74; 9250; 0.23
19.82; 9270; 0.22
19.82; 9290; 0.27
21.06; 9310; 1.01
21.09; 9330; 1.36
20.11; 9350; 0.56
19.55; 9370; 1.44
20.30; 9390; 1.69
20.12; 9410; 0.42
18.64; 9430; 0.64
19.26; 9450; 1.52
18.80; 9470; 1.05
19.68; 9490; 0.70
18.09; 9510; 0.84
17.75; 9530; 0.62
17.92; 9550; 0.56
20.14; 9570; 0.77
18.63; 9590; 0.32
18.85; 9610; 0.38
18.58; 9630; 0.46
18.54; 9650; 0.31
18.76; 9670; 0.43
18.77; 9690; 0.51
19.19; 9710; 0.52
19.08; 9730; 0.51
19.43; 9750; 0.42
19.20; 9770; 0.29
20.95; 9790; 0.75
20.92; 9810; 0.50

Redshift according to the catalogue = 0.335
